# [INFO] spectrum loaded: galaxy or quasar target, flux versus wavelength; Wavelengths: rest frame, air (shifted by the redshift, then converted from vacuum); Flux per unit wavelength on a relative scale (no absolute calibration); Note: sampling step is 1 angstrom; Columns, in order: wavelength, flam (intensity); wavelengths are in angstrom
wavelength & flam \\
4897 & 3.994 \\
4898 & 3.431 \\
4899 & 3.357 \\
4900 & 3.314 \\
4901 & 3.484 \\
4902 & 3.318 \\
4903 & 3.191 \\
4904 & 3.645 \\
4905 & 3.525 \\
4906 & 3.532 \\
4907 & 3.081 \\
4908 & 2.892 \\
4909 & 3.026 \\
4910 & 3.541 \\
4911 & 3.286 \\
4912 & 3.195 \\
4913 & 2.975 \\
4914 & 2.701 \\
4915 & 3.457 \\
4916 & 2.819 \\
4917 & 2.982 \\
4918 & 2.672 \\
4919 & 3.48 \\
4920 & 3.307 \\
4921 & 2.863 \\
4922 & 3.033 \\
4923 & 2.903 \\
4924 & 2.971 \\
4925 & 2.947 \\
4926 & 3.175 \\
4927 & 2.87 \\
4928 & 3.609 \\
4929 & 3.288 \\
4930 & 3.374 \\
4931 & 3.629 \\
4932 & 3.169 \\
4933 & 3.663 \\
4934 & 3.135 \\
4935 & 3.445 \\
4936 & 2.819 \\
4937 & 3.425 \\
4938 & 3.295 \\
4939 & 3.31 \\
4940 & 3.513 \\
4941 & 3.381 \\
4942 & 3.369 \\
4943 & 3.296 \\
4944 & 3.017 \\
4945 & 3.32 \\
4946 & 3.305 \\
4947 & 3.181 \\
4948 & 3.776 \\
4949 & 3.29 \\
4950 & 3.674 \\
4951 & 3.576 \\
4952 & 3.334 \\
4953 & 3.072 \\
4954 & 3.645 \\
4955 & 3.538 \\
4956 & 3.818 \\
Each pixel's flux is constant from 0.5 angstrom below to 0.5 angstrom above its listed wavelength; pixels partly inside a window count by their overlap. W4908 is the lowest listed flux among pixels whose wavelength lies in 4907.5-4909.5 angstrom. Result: 2.892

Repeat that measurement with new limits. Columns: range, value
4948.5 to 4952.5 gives 3.29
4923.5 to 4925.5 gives 2.947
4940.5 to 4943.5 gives 3.296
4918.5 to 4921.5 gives 2.863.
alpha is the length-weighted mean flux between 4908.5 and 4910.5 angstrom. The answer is 3.28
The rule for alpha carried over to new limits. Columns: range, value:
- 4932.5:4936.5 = 3.27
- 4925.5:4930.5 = 3.26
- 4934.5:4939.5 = 3.26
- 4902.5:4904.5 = 3.42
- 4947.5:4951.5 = 3.58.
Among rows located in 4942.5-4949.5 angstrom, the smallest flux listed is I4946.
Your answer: 3.017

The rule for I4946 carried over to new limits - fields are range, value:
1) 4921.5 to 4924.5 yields 2.903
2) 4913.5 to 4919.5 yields 2.672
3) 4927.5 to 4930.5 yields 3.288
